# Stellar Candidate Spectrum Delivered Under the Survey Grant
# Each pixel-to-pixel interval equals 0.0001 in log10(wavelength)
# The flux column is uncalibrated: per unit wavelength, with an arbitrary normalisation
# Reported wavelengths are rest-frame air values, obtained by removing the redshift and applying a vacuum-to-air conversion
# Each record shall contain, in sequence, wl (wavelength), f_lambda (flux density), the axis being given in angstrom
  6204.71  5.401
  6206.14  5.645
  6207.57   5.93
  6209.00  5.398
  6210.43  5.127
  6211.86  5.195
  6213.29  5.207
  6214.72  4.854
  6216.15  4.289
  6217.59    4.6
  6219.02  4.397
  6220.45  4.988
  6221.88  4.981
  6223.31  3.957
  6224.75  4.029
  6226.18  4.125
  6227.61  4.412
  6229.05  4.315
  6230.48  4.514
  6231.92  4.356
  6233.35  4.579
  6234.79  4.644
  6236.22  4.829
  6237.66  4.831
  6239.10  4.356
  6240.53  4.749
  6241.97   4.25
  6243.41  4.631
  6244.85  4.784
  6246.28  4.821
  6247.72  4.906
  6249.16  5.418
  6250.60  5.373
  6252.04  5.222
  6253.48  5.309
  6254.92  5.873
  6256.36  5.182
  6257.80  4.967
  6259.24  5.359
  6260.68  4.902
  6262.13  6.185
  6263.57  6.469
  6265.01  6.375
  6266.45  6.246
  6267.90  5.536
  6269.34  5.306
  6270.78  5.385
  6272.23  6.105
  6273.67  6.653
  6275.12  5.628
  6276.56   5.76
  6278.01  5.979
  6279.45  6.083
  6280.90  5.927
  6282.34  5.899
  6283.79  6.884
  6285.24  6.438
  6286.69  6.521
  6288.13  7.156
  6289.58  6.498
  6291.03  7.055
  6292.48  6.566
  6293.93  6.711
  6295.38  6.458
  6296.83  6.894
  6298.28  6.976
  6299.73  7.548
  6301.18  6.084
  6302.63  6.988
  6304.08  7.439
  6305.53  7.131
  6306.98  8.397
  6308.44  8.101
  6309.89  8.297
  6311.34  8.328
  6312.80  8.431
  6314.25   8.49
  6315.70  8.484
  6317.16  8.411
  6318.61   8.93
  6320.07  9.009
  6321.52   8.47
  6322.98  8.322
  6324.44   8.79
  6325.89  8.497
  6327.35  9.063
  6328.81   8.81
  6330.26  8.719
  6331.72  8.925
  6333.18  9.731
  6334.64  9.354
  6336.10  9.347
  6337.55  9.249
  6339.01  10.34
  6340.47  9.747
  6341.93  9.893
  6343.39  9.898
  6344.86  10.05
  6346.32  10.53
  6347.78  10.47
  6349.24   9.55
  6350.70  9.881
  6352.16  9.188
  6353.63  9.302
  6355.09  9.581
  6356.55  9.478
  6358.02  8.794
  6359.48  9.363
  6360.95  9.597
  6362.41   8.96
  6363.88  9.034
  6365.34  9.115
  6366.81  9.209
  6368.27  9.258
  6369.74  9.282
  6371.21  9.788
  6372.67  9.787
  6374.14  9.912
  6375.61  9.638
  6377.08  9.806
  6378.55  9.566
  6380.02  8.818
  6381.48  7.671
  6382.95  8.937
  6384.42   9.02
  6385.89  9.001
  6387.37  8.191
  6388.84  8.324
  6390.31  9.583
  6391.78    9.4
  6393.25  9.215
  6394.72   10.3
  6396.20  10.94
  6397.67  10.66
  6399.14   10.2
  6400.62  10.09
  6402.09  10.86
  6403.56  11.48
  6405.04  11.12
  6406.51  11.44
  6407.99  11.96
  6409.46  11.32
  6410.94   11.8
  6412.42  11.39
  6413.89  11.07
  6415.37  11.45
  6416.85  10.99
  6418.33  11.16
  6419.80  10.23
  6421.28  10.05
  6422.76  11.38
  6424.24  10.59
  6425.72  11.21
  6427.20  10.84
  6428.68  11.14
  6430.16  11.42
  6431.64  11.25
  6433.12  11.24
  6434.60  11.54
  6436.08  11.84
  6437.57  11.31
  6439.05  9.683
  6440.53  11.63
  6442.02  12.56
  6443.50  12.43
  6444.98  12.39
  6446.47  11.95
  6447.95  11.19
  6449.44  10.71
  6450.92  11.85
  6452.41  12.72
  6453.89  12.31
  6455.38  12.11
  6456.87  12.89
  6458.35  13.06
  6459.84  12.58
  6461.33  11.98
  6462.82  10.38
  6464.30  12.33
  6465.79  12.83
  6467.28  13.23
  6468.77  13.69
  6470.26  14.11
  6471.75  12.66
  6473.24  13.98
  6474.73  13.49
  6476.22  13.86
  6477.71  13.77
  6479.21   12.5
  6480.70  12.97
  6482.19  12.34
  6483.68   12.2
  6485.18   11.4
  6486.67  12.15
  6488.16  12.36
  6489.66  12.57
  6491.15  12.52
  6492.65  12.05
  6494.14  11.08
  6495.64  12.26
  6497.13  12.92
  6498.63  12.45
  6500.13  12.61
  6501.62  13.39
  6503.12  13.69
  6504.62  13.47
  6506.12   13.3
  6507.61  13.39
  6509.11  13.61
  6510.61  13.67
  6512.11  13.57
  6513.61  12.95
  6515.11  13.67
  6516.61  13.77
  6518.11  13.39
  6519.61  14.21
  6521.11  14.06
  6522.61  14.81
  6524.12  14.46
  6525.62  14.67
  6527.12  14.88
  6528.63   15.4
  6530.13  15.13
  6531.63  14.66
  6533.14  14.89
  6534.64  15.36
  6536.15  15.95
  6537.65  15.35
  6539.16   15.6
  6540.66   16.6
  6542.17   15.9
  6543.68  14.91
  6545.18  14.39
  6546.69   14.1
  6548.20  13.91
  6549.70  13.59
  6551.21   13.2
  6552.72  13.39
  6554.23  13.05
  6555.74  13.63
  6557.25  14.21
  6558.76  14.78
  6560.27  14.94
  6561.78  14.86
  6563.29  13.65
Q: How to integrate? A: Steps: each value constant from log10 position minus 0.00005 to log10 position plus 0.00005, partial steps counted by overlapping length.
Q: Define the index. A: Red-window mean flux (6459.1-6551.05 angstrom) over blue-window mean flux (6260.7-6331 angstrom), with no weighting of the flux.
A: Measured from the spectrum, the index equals 1.9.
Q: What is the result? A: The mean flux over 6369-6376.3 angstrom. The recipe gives 9.68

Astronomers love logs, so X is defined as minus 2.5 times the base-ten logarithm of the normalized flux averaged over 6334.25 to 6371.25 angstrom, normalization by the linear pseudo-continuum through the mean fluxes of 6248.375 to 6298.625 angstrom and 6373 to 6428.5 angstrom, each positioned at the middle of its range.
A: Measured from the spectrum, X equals -0.11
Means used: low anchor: 6.03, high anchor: 10.3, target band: 9.55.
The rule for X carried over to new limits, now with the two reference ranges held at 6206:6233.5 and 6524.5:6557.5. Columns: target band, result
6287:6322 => -0.03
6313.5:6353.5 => -0.13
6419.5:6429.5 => 0.03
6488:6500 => 0.08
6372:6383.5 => 0.04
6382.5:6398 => 0.07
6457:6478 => -0.05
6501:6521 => 0.01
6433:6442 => 0.02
